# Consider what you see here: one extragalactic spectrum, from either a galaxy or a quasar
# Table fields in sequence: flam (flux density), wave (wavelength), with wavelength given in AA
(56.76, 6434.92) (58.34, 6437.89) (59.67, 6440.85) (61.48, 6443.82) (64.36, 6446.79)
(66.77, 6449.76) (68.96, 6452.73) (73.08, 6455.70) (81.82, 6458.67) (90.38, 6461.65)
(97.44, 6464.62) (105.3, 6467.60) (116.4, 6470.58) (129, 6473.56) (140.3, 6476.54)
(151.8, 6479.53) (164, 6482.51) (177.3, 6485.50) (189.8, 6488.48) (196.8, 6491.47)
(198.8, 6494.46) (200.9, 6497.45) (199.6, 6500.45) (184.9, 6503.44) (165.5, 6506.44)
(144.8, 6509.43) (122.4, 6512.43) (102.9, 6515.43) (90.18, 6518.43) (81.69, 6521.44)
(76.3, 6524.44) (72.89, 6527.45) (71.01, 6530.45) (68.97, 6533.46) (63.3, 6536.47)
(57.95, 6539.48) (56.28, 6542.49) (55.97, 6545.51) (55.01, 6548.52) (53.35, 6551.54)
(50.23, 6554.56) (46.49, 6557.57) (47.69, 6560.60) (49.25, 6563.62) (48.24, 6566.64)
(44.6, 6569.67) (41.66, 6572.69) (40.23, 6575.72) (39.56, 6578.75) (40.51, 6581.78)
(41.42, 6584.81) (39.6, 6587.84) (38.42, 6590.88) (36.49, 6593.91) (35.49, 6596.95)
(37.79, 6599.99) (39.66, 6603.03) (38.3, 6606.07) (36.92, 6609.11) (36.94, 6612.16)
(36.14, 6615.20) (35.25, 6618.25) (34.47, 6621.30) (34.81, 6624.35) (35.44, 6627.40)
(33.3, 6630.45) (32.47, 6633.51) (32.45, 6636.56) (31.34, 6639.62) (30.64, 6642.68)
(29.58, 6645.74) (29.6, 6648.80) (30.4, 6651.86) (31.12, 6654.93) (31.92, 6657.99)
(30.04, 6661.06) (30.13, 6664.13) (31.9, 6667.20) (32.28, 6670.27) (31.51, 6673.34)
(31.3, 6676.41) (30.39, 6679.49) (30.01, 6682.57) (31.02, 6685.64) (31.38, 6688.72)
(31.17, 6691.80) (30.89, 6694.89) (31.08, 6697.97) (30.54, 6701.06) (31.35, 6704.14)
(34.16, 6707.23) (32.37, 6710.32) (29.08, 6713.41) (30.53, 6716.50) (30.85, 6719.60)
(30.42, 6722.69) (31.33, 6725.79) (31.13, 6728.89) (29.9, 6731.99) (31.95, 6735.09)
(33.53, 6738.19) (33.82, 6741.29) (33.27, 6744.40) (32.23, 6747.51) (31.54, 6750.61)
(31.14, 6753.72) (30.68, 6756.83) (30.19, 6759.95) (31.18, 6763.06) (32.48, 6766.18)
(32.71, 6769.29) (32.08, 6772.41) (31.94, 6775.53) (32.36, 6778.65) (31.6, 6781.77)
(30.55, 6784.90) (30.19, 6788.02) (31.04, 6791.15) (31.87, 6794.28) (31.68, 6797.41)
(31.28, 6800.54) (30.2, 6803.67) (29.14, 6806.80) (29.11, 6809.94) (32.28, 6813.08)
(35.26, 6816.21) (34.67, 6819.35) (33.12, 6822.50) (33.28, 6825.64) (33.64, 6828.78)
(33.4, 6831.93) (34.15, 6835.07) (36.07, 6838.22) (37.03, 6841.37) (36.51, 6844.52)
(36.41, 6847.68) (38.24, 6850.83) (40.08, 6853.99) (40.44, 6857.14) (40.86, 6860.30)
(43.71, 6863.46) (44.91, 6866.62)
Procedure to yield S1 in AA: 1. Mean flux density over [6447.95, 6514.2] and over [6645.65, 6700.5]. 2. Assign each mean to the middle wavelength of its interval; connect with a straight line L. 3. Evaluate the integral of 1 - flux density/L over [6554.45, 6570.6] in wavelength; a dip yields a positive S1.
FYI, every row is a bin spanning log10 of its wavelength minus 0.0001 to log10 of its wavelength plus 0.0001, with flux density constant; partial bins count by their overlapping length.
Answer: 7.9 AA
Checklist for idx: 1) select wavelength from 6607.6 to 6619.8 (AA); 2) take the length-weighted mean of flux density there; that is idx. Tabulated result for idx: 36.3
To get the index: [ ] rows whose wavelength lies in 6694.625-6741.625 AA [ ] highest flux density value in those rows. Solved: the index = 34.16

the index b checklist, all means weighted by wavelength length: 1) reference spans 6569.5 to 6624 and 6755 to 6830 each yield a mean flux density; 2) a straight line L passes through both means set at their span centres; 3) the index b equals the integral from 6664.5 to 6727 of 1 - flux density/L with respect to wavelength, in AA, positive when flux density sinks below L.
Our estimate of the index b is 6.8 AA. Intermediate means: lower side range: 38.3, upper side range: 31.8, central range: 31.2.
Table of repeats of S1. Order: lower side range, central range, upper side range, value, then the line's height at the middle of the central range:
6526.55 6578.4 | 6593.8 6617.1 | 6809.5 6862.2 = 6.08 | 50.4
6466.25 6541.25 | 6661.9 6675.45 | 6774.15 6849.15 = 8.11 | 78.2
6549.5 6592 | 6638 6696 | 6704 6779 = 9.92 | 37.3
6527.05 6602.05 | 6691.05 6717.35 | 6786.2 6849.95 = 5.82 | 40.2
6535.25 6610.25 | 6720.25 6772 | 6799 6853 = 7.92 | 37.5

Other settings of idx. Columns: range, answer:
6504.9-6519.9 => 125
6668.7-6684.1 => 31.1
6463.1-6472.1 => 106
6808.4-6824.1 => 32.9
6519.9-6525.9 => 79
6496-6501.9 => 200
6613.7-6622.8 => 35.3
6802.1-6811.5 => 29.5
